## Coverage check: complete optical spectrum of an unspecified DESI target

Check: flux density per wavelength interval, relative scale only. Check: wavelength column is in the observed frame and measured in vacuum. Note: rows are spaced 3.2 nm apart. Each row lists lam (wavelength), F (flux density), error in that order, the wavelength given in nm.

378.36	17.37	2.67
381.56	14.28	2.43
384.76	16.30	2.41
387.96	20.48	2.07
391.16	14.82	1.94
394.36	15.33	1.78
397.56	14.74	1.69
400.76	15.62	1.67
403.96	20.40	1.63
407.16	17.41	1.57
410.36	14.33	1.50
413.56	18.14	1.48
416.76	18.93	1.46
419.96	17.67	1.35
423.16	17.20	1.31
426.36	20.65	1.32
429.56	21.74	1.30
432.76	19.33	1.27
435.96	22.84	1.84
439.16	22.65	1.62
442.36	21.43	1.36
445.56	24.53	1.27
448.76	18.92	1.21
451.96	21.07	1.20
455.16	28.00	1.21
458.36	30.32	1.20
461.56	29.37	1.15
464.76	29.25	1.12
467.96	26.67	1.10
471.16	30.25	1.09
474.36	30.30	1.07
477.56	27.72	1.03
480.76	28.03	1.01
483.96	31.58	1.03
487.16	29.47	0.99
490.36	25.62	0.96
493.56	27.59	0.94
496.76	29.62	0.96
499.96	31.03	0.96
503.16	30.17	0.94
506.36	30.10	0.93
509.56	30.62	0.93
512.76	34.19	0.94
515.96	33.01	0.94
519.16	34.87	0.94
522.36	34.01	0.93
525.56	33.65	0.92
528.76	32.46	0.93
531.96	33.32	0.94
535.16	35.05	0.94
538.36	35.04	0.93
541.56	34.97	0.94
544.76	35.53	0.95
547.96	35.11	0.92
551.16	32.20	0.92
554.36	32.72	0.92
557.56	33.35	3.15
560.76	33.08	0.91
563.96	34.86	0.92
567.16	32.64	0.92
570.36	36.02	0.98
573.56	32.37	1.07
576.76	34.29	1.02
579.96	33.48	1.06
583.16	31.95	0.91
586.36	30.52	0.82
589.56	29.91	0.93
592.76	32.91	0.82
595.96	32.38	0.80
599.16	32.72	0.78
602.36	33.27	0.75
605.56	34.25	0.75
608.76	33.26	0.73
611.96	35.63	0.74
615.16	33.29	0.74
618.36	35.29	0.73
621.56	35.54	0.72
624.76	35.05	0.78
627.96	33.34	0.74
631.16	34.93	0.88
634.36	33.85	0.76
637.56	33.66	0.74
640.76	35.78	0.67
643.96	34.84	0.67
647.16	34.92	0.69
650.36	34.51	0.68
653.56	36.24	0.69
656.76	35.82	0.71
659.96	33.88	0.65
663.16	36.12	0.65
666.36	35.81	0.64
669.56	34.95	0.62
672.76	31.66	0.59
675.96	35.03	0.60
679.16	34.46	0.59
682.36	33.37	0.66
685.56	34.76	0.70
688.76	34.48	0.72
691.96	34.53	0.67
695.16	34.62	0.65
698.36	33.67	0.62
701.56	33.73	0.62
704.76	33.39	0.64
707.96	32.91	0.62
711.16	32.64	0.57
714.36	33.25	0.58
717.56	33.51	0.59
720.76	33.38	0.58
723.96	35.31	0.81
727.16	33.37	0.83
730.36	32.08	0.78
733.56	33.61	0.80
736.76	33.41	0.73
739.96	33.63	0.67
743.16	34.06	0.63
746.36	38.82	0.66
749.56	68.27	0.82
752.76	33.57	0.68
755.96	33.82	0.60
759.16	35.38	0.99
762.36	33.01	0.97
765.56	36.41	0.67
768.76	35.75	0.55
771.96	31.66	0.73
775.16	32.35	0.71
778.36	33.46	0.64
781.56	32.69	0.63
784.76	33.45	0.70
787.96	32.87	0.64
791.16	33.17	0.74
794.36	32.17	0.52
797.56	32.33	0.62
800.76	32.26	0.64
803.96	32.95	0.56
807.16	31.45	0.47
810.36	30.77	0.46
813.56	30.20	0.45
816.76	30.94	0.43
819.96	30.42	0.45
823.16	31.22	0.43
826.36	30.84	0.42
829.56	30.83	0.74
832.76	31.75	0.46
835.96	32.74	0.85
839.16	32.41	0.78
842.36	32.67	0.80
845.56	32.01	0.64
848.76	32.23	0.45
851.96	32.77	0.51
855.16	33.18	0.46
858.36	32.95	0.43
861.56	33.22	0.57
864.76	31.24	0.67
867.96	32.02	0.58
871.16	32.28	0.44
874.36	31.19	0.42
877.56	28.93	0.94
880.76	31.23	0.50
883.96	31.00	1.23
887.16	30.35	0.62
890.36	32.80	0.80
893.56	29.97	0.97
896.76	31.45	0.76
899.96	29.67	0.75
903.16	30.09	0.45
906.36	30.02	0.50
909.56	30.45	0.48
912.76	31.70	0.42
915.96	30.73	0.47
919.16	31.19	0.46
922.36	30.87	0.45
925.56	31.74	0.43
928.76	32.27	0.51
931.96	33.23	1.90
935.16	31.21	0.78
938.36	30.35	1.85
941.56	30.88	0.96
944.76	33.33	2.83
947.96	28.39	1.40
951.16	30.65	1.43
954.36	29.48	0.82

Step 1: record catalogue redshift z 0.14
